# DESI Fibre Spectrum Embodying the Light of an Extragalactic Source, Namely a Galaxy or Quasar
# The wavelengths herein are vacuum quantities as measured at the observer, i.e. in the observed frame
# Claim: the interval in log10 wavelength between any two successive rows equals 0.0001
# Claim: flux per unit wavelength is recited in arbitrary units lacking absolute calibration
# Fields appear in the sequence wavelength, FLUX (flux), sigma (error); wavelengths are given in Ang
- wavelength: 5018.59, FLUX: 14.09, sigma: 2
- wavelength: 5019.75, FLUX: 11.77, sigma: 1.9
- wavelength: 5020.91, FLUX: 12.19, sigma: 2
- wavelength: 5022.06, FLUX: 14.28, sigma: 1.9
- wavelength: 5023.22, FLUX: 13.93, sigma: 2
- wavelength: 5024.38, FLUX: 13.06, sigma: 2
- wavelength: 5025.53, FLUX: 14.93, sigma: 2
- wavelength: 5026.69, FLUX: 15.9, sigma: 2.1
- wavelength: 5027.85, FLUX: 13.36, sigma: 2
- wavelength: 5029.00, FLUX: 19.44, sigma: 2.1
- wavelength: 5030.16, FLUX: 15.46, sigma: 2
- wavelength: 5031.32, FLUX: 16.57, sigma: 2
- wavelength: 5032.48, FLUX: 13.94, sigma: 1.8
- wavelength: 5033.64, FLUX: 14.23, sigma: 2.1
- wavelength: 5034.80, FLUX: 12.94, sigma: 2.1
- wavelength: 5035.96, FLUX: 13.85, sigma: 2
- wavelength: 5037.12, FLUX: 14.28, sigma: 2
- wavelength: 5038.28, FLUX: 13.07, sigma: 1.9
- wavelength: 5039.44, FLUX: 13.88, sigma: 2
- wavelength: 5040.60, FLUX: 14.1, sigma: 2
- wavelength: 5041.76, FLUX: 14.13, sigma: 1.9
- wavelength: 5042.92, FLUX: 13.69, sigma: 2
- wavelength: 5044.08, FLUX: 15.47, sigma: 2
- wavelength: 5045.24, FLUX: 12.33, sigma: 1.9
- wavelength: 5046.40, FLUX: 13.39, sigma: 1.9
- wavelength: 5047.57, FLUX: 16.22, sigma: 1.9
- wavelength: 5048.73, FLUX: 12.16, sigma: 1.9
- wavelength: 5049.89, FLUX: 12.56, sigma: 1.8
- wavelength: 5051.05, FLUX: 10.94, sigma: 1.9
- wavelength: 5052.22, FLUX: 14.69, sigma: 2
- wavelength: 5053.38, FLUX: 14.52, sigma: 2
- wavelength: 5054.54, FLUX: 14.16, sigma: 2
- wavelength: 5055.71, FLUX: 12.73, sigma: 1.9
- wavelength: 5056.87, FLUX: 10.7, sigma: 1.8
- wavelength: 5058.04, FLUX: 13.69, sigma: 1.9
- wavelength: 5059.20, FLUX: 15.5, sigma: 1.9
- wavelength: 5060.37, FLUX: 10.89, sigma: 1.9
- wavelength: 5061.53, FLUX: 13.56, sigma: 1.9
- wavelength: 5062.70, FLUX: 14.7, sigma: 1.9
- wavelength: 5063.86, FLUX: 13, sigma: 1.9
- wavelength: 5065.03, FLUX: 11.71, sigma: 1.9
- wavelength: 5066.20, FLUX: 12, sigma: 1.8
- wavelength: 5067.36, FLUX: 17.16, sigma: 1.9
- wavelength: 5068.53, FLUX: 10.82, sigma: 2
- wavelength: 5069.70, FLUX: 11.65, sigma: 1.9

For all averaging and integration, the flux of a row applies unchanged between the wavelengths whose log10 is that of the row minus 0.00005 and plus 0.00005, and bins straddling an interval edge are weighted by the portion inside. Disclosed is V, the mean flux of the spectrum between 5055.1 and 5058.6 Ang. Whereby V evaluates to 12.4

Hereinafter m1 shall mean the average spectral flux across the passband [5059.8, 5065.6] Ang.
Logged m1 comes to 12.8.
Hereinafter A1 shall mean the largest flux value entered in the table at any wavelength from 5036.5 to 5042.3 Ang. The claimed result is 14.28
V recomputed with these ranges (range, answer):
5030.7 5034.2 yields 14.9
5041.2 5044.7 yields 14.4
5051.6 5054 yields 14.6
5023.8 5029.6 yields 15.4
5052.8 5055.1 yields 14.4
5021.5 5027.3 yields 14.4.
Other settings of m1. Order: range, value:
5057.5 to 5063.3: 13.7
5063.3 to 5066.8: 12.3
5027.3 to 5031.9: 16.2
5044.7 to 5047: 12.9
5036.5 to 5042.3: 13.9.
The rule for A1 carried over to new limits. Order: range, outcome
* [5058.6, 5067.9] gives 17.16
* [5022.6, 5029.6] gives 19.44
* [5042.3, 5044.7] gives 15.47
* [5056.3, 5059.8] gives 15.5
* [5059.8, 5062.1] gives 13.56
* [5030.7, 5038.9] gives 16.57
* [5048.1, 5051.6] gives 12.56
